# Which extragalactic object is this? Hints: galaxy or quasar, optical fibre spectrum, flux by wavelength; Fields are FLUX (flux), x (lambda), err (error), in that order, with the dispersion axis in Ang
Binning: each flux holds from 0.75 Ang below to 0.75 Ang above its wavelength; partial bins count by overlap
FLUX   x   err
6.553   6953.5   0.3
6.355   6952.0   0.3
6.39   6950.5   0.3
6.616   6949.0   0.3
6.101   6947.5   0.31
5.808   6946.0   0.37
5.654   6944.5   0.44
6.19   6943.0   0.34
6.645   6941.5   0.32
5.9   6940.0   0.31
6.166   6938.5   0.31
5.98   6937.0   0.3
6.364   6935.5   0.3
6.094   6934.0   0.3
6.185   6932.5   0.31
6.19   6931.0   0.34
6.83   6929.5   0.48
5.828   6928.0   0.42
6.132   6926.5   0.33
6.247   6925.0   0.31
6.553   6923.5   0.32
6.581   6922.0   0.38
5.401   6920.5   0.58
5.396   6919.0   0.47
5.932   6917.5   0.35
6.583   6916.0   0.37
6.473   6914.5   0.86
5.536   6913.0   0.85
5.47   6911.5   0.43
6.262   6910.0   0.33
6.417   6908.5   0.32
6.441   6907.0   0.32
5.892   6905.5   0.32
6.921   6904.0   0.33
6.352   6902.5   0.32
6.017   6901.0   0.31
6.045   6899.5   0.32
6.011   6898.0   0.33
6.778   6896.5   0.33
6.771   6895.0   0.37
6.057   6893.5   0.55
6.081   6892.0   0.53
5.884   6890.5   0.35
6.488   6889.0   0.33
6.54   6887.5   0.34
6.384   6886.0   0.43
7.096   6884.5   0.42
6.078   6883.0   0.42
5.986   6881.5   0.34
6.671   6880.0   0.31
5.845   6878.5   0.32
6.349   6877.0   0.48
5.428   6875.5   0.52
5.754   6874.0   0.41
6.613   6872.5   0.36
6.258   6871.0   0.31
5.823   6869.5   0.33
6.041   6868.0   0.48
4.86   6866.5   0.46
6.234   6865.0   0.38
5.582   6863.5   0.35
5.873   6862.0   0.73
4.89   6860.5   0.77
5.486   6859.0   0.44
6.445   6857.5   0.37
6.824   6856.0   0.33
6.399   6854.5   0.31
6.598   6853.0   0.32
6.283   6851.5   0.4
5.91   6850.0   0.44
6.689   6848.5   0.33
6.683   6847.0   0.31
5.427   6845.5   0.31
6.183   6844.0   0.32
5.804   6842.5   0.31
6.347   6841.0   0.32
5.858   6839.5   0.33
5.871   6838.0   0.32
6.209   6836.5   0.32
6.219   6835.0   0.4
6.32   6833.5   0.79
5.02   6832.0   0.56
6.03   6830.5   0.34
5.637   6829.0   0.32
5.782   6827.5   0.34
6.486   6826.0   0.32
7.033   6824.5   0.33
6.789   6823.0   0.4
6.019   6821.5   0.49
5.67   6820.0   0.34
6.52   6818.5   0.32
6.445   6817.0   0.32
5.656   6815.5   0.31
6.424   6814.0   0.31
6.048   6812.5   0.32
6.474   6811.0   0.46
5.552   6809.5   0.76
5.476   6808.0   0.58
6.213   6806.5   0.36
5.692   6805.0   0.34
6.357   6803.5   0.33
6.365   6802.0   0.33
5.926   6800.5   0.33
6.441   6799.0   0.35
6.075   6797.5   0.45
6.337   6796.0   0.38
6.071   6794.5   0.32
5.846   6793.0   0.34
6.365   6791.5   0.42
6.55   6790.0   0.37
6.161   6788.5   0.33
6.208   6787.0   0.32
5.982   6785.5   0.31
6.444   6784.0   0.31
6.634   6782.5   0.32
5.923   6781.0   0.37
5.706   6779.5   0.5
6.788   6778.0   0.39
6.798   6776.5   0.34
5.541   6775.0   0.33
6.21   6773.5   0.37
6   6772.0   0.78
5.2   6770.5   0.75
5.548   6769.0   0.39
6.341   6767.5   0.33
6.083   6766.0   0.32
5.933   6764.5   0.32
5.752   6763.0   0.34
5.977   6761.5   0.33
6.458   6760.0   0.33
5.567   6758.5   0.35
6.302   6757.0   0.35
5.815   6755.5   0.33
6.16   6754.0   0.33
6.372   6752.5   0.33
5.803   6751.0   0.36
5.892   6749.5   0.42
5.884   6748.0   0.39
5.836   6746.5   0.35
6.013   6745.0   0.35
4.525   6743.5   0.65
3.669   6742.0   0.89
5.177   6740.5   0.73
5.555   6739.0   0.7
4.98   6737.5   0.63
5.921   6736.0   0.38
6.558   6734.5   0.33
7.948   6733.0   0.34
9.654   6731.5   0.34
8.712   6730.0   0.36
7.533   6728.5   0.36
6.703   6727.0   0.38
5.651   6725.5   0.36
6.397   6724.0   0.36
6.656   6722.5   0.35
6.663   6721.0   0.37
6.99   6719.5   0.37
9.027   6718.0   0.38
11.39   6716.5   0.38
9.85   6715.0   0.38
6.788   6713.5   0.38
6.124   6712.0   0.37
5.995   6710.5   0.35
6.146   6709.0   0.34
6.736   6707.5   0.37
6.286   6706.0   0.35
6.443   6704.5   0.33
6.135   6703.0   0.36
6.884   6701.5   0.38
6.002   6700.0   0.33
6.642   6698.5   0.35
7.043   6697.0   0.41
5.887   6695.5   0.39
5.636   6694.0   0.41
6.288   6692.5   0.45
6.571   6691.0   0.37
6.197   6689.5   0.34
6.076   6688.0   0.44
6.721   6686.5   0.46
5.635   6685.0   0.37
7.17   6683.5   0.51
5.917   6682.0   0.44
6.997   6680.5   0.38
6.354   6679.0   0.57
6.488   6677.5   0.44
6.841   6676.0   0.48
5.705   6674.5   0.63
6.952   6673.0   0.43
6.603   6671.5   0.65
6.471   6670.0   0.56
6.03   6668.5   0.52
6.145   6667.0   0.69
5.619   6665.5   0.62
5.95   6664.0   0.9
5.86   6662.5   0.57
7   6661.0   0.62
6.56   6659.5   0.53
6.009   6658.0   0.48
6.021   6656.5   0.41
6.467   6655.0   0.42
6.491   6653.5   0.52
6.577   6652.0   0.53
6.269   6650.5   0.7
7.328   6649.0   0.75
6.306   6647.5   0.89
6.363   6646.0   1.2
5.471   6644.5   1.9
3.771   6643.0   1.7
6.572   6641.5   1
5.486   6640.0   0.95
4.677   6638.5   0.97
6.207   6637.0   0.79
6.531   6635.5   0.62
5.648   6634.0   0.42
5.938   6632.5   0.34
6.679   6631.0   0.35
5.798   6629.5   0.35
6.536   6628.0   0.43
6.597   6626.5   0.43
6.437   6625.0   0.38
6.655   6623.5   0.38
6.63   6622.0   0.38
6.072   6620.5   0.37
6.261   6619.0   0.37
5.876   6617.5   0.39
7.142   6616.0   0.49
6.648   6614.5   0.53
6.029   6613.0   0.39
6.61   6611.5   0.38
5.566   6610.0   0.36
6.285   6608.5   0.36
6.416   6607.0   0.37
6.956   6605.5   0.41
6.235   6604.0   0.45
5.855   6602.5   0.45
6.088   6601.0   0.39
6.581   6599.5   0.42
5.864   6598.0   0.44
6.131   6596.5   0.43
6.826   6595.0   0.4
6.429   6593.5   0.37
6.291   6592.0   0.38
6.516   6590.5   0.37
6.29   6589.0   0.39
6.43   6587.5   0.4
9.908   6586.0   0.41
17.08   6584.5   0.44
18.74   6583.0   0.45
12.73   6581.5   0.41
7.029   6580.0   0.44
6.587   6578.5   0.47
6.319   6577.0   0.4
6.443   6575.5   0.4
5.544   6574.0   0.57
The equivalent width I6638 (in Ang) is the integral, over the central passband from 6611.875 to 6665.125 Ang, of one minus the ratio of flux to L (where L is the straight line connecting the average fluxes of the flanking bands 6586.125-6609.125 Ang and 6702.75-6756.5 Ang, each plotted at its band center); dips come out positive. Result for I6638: 2.5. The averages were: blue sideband 6.44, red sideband 6.61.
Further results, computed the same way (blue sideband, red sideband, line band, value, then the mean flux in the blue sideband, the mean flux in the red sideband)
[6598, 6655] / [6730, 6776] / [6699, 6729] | -4.68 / 6.2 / 6.01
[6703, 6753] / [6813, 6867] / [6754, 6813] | 2.64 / 6.66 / 6.08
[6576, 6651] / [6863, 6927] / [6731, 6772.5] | 3.81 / 6.91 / 6.15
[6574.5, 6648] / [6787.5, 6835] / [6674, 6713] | 1.39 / 6.91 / 6.12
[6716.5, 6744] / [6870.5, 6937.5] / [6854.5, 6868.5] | 1.11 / 6.72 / 6.2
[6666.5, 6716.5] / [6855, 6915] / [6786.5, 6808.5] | 0.60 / 6.55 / 6.12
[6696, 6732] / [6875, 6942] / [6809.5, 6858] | 2.90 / 7.16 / 6.21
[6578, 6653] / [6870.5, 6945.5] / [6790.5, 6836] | 2.24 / 6.92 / 6.19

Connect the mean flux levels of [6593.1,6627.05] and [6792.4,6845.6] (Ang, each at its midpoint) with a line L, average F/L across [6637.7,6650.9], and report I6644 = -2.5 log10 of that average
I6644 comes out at 0.092 mag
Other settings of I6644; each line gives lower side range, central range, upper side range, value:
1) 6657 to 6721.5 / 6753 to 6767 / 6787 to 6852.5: 0.059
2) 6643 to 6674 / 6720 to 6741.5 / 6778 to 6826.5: -0.078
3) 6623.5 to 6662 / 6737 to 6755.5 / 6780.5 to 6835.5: 0.119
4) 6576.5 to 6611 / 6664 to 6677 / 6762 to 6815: 0.137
